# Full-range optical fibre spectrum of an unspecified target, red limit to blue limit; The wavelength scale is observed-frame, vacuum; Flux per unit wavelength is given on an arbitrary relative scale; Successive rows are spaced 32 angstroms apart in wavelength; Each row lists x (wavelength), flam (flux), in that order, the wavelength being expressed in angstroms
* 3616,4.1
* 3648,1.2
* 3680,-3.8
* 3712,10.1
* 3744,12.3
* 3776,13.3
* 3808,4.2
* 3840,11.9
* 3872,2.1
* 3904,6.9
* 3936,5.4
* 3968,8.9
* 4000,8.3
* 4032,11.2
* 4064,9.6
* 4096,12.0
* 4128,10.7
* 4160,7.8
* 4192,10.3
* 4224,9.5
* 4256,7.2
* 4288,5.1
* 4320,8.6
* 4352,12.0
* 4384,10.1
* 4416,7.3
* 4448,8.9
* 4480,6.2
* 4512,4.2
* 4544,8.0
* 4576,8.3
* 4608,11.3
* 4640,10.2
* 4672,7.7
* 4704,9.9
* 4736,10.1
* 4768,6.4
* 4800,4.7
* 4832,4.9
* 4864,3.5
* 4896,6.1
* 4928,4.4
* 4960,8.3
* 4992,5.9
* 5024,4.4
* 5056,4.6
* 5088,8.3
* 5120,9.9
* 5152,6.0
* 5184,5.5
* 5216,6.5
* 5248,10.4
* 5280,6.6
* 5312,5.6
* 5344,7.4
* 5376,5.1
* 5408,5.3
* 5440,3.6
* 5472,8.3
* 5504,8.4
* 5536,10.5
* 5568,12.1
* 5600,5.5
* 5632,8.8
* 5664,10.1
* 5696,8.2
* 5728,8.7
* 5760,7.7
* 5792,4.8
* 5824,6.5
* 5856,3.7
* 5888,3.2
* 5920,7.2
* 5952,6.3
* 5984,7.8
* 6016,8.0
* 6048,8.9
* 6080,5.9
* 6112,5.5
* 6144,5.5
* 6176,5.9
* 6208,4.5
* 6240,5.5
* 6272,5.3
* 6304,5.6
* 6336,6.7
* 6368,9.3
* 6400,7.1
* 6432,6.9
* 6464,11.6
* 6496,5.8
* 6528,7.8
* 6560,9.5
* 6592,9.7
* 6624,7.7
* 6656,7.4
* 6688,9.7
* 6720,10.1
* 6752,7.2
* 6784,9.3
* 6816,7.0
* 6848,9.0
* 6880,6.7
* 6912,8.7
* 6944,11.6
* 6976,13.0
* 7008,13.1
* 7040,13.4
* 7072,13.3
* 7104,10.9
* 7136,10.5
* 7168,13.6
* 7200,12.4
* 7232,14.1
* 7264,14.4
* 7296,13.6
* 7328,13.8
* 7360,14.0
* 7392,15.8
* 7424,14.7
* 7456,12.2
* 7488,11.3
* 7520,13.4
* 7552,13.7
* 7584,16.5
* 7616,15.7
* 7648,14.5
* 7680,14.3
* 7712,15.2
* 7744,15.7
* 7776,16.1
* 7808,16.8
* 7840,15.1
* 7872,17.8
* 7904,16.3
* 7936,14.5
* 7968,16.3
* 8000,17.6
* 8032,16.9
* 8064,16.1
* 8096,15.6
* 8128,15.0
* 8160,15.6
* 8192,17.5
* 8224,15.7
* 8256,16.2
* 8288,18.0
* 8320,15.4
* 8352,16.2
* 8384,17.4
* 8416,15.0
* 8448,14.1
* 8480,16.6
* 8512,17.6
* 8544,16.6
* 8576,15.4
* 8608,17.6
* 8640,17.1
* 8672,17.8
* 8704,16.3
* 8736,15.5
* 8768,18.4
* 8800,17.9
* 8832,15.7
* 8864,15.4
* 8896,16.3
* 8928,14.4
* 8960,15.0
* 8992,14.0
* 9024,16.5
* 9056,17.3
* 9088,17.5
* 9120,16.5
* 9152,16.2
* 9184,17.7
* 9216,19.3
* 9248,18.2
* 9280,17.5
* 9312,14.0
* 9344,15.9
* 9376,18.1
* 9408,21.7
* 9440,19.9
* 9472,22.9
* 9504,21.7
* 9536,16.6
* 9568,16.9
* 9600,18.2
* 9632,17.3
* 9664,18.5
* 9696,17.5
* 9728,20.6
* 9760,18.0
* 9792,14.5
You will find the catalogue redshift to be 0.73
